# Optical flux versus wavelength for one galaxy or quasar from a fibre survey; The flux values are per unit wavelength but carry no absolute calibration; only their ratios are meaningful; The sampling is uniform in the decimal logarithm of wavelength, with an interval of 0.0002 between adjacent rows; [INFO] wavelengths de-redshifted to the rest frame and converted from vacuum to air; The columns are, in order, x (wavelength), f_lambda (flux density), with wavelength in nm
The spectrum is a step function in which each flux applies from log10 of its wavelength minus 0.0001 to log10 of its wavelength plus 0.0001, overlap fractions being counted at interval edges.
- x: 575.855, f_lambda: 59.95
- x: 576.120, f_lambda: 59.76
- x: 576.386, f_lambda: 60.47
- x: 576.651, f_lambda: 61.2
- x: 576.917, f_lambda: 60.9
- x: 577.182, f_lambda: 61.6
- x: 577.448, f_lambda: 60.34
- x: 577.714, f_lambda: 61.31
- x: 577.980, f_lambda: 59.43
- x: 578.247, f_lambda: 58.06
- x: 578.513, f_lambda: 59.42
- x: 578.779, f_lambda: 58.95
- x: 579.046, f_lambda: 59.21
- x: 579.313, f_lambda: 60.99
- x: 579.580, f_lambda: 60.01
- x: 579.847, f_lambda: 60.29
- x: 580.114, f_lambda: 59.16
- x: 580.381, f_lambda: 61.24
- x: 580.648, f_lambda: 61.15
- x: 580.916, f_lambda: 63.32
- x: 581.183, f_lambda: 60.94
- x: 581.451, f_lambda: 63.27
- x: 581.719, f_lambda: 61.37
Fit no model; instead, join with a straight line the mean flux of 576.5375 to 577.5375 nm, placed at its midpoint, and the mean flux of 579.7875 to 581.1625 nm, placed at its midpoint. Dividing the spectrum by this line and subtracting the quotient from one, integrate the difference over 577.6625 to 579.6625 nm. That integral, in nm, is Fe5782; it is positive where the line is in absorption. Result 0.05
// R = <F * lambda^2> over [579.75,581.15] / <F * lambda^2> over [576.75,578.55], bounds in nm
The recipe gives 1.0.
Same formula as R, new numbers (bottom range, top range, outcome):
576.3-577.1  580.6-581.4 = 1.03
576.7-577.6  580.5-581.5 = 1.03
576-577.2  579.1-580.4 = 1.00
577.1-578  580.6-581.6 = 1.04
